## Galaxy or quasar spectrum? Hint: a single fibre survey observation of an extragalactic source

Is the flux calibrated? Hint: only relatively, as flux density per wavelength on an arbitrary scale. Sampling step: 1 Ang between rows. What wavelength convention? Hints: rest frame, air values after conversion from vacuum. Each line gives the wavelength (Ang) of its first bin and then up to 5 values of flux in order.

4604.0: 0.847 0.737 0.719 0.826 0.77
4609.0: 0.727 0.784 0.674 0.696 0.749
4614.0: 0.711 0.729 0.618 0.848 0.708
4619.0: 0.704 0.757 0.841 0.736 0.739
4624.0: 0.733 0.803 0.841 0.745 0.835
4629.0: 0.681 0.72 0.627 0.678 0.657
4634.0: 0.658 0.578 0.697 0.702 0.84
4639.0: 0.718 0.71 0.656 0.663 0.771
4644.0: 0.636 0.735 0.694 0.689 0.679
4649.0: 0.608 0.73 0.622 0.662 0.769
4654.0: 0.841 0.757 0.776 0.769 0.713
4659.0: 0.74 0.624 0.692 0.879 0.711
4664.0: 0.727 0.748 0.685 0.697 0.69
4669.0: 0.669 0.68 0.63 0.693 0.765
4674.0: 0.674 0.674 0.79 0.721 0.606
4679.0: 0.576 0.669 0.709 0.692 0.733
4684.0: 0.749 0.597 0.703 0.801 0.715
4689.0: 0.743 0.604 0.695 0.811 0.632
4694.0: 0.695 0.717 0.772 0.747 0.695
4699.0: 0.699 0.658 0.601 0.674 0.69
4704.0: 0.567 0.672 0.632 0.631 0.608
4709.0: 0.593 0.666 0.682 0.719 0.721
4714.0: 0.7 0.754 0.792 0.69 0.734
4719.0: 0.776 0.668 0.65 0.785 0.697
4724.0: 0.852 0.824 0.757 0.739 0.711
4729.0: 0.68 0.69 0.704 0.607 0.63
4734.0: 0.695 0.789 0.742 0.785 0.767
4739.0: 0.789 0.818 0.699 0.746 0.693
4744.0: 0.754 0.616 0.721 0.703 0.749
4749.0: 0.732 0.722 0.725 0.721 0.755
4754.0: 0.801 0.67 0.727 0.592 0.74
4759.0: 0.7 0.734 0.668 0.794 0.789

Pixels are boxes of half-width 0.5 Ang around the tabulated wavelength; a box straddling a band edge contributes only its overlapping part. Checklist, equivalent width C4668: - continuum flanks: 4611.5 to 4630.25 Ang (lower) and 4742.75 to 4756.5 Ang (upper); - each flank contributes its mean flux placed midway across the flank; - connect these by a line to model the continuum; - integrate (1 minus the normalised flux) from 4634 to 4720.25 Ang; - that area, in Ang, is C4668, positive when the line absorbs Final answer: 4.38 Ang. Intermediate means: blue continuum 0.747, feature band 0.699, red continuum 0.721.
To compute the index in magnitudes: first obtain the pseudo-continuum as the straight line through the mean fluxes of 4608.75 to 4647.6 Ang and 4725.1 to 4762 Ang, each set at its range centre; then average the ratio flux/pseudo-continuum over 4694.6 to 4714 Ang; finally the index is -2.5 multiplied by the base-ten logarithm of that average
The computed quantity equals 0.08 mag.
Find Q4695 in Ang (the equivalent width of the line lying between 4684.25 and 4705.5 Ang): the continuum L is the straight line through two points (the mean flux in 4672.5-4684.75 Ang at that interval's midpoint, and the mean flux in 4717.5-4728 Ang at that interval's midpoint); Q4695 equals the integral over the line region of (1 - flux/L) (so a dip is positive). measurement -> 0.7 Ang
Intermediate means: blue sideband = 0.694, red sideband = 0.746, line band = 0.691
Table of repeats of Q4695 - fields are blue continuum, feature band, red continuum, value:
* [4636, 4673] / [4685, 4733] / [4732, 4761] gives 1.3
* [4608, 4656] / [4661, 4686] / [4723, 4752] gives 0.9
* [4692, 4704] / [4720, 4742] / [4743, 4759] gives -0.9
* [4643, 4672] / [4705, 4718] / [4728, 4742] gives 0.6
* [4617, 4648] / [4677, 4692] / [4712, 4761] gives 0.7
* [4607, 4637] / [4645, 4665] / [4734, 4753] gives 0.2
